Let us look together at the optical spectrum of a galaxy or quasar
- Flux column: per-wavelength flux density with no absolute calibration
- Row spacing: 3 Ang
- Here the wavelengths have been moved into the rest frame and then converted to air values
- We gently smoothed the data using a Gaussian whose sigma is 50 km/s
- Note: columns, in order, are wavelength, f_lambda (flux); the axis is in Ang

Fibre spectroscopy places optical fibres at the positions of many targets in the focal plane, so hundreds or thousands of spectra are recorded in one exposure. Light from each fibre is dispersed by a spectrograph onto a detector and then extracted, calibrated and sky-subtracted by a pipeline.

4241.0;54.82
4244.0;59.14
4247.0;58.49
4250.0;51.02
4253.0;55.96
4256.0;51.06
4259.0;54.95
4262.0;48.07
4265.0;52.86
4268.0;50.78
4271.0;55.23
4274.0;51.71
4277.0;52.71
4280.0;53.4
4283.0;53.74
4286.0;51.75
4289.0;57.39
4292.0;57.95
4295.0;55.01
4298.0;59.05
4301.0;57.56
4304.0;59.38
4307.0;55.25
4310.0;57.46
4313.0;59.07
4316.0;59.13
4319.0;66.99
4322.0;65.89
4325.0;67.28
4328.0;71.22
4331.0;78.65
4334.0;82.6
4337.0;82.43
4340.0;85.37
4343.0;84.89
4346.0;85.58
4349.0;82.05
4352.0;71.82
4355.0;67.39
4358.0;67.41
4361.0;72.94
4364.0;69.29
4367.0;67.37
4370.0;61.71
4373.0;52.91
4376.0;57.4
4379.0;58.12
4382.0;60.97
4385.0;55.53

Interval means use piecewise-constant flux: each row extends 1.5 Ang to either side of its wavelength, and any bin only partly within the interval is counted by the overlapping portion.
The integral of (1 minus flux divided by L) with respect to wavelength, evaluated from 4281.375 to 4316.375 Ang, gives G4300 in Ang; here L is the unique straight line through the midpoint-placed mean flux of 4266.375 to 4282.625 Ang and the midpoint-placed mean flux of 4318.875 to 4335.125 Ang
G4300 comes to 2.8 Ang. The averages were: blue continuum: 52.8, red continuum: 72.3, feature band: 56.8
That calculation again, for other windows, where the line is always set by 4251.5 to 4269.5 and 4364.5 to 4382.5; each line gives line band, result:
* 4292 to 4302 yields -0.4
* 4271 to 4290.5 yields 0.0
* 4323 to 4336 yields -4.0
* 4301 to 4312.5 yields -0.4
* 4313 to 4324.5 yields -1.5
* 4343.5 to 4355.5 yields -4.0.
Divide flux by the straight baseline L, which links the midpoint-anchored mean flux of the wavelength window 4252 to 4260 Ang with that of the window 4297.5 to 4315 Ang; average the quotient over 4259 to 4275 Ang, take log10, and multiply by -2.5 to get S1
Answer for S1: 0.054 mag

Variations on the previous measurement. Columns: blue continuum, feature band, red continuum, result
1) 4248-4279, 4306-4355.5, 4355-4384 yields -0.21 mag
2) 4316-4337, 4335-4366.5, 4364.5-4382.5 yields -0.16 mag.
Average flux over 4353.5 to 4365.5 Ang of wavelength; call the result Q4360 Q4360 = 69.3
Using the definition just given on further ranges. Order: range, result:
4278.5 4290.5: 54.1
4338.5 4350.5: 84.5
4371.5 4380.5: 56.1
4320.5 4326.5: 66.6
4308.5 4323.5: 61.7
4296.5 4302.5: 58.3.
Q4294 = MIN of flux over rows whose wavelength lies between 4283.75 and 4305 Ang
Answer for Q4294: 51.75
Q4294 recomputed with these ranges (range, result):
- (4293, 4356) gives 55.01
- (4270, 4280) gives 51.71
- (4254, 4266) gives 48.07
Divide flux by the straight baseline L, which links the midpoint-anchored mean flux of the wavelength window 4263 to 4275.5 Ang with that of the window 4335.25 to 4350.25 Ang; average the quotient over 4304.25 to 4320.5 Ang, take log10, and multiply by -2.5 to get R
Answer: 0.19 mag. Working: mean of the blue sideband 52.5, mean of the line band 59.6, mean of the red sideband 84.1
